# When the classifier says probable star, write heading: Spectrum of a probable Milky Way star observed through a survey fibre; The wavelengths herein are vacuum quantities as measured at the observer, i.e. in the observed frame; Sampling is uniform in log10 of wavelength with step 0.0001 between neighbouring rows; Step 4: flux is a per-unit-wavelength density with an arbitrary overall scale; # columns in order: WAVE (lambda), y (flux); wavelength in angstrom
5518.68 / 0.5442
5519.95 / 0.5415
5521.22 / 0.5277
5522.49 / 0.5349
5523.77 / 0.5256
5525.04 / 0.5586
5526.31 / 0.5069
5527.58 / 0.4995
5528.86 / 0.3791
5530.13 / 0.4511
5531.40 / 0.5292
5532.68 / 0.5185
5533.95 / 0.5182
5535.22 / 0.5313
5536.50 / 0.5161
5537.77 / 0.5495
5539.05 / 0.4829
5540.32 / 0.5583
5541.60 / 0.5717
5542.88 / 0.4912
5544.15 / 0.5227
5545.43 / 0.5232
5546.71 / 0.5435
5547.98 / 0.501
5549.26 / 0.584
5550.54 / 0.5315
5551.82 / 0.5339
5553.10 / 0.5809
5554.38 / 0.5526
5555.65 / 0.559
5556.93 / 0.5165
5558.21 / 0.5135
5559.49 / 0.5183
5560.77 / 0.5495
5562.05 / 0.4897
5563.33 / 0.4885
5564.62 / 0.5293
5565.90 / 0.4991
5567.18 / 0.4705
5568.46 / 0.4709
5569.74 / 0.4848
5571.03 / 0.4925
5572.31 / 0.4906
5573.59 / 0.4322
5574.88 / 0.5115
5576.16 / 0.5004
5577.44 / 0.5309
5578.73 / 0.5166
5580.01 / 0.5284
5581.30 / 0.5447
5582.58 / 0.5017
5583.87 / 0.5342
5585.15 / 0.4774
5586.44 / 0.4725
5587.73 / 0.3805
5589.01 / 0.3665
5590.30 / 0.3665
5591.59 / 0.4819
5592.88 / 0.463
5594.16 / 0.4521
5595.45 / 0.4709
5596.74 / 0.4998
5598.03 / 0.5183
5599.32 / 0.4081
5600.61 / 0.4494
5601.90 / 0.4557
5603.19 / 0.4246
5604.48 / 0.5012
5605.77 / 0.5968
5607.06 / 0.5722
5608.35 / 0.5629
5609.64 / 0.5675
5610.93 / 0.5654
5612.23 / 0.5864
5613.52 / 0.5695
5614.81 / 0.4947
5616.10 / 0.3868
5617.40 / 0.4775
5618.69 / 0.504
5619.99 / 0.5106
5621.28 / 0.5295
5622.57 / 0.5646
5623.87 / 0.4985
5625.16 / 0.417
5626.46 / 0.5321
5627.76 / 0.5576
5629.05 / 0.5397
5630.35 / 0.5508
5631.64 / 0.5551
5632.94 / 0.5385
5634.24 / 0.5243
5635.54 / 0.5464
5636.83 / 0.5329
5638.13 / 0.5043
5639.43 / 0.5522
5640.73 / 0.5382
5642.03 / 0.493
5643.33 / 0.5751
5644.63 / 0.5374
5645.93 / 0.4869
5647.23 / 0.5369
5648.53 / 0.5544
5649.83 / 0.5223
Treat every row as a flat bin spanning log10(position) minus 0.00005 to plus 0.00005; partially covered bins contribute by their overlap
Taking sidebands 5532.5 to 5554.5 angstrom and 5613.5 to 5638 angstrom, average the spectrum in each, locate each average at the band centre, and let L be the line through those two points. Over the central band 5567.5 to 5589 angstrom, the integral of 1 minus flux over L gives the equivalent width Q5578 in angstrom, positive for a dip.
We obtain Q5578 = 1.6 angstrom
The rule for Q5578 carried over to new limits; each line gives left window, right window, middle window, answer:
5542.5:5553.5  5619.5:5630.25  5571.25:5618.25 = 3.2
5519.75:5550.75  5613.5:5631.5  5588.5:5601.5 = 1.6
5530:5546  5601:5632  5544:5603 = 3.0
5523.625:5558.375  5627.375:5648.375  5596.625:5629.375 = 1.3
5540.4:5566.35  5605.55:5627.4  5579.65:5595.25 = 1.9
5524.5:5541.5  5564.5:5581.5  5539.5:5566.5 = -1.5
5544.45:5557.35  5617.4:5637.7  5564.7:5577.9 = 1.2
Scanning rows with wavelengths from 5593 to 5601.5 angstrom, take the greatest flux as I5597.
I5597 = 0.5183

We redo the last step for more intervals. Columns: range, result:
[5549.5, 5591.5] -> 0.5809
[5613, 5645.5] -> 0.5751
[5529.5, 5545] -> 0.5717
